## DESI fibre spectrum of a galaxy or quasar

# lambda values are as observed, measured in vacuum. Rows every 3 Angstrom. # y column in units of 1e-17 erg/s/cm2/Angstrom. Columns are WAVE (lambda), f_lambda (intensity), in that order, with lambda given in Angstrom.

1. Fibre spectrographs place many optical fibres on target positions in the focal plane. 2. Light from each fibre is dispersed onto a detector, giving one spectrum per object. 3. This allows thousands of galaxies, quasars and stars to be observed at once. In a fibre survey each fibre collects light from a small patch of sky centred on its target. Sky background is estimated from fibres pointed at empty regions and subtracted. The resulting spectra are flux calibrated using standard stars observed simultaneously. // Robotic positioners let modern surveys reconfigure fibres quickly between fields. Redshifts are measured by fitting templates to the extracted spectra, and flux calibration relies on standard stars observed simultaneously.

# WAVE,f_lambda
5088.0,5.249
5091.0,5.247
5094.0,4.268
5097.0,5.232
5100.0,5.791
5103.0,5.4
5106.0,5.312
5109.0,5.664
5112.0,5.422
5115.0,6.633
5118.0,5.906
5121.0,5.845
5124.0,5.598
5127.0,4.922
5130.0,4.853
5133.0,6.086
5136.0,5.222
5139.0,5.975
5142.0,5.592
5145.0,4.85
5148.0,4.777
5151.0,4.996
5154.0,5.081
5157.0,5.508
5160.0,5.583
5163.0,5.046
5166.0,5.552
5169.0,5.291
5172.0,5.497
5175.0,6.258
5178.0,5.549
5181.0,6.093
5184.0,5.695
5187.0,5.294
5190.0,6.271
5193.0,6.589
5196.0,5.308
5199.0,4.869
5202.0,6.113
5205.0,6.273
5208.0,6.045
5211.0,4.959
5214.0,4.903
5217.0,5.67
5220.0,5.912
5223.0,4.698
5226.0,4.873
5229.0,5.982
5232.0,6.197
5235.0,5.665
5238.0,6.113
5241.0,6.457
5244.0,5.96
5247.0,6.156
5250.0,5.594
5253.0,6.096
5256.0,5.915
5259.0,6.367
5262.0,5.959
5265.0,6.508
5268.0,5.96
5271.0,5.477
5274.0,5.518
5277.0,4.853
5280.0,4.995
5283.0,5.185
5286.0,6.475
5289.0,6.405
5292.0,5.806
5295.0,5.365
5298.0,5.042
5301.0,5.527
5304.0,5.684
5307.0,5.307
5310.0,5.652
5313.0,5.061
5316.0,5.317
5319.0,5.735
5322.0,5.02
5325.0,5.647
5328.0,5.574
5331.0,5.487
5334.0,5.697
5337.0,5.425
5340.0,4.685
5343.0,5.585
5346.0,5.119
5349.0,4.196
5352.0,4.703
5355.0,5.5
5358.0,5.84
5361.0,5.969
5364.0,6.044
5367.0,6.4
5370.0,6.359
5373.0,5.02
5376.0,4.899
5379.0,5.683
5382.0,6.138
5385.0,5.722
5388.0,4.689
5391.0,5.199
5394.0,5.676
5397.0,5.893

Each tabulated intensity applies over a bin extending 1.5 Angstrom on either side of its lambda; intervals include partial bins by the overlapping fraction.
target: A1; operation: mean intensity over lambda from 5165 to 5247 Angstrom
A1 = 5.72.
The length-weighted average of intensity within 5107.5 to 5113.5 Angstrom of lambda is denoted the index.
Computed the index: 5.54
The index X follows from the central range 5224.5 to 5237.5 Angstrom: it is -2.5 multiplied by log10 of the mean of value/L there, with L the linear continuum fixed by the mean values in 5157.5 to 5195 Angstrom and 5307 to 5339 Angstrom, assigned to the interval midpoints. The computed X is -0.02 mag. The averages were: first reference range 5.72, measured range 5.71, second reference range 5.44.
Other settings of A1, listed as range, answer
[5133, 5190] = 5.48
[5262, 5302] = 5.64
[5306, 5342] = 5.39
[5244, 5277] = 5.91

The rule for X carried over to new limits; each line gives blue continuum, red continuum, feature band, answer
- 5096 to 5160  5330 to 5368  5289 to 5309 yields -0.02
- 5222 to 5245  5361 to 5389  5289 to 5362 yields 0.06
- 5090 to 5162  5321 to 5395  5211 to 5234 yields 0.00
